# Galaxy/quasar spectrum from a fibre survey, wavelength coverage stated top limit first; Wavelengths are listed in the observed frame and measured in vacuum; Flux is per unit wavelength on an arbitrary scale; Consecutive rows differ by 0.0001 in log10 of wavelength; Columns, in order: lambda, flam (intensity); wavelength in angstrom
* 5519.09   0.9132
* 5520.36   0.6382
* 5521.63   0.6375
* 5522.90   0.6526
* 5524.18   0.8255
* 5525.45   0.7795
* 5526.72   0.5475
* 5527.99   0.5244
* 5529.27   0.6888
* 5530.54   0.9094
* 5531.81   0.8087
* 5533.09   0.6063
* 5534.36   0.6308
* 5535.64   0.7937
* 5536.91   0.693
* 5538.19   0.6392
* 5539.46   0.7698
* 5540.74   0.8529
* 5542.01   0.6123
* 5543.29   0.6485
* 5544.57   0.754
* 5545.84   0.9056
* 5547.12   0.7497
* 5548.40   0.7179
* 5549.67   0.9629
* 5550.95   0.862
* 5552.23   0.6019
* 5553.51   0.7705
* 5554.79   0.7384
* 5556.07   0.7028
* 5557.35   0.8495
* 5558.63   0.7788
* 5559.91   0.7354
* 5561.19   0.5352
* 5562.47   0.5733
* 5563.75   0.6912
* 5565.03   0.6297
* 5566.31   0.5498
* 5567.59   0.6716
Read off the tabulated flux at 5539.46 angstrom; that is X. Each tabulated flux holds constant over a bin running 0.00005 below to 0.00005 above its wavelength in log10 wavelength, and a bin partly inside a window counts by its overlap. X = 0.7698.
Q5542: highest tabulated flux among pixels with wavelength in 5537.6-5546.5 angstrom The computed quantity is 0.9056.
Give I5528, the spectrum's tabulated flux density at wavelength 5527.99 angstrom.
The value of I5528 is 0.5244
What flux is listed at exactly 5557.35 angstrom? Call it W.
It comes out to 0.8495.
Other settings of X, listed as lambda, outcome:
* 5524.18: 0.8255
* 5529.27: 0.6888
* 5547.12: 0.7497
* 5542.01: 0.6123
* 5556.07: 0.7028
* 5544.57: 0.754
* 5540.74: 0.8529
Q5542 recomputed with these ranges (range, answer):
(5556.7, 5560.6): 0.8495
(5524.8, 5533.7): 0.9094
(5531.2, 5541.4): 0.8529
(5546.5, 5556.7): 0.9629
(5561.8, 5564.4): 0.6912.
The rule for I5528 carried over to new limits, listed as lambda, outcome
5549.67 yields 0.9629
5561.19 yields 0.5352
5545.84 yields 0.9056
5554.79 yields 0.7384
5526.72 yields 0.5475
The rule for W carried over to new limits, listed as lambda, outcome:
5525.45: 0.7795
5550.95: 0.862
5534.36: 0.6308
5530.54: 0.9094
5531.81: 0.8087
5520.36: 0.6382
